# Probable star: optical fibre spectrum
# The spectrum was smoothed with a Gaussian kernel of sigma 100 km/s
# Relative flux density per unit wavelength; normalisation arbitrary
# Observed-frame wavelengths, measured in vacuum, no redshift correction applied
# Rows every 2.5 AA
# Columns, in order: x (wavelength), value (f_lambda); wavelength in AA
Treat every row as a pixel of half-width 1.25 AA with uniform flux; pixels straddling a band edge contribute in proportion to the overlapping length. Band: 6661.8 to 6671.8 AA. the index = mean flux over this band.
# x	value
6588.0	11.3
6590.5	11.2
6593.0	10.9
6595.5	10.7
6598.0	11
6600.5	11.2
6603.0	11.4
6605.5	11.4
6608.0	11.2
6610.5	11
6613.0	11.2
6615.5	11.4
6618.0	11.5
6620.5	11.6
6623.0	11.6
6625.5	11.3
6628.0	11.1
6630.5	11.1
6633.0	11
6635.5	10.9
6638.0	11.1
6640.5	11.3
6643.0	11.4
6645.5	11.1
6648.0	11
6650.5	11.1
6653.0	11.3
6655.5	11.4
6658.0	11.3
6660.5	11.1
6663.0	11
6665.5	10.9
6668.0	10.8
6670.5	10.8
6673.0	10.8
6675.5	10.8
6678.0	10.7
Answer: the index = 10.9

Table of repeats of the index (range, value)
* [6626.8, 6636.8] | 11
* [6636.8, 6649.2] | 11.2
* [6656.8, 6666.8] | 11.1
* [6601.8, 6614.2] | 11.2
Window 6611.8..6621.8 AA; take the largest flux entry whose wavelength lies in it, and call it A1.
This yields 11.6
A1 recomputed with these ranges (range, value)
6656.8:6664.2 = 11.3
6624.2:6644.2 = 11.4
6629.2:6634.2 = 11.1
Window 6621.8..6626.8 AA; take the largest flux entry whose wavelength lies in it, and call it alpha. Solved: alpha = 11.6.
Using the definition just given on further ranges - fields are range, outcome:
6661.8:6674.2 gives 11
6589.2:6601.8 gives 11.2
